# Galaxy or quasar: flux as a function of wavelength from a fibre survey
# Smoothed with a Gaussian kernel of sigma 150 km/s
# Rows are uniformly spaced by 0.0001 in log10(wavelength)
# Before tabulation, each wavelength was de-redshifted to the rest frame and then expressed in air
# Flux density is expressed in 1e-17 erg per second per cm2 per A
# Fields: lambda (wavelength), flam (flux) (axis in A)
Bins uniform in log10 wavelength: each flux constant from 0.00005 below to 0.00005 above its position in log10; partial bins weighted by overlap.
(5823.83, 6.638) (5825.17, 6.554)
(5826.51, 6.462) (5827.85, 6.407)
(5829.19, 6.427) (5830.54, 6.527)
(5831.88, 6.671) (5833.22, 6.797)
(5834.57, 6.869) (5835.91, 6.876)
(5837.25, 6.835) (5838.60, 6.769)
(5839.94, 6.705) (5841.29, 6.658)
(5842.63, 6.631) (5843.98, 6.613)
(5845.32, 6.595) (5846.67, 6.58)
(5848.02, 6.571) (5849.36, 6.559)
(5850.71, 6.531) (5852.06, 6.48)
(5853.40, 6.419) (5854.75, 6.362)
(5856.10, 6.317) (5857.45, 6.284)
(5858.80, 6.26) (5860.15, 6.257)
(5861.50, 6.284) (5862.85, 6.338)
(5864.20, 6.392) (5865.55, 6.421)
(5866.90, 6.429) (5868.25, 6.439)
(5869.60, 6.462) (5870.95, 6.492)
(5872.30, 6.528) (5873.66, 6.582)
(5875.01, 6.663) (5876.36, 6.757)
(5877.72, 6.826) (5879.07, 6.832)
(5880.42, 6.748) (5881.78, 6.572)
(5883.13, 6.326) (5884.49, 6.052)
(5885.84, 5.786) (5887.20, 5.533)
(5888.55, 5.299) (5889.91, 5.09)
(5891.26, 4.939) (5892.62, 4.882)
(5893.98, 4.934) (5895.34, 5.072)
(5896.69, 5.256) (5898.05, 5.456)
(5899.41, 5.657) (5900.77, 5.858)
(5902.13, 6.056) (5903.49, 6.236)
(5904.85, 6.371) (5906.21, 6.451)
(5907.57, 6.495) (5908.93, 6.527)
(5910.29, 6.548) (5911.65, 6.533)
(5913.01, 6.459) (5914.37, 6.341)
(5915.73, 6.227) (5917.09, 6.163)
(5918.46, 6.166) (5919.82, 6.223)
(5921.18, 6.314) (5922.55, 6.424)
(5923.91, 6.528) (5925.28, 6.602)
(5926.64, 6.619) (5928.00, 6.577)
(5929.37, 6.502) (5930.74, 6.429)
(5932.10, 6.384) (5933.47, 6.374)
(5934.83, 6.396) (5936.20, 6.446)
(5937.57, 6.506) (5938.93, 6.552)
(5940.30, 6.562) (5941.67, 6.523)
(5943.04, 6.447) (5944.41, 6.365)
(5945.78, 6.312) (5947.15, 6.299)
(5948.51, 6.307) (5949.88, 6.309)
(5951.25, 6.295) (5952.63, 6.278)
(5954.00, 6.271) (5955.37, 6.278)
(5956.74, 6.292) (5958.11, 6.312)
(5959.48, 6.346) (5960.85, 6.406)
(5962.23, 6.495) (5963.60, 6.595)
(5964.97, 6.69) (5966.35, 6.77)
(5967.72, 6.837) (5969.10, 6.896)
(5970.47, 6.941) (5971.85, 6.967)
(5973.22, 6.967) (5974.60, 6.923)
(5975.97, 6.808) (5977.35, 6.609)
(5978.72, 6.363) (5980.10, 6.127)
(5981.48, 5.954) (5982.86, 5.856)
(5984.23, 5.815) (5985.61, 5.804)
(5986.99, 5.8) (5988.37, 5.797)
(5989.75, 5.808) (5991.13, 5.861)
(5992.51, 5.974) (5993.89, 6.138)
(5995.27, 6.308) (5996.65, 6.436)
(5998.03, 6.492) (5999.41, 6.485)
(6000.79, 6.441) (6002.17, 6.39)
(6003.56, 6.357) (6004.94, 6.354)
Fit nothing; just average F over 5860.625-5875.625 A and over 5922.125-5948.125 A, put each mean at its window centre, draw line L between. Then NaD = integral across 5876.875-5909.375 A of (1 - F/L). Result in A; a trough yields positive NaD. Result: 2.9 A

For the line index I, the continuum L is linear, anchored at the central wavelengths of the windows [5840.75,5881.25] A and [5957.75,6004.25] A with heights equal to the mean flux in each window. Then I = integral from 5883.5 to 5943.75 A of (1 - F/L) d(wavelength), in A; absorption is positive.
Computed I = 3.2 A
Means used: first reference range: 6.51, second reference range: 6.38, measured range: 6.11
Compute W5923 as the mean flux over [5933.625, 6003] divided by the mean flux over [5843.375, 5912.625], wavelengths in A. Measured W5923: 1.03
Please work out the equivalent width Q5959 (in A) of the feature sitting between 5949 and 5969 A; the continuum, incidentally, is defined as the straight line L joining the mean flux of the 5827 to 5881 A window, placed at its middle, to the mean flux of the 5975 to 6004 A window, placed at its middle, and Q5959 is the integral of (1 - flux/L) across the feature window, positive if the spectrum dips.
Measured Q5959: -0.6 A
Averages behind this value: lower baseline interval 6.55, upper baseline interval 6.18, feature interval 6.45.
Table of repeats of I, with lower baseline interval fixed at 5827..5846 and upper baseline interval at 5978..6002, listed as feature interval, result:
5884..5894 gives 1.77 A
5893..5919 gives 1.53 A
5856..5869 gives 0.45 A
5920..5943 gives -0.60 A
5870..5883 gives -0.26 A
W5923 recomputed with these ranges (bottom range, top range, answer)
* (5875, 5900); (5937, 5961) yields 1.10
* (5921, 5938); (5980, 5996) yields 0.92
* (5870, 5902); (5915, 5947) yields 1.08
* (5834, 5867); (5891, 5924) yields 0.92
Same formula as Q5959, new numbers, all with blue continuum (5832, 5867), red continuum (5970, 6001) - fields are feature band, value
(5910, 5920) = 0.1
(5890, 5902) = 2.2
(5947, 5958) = 0.1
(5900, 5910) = 0.2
